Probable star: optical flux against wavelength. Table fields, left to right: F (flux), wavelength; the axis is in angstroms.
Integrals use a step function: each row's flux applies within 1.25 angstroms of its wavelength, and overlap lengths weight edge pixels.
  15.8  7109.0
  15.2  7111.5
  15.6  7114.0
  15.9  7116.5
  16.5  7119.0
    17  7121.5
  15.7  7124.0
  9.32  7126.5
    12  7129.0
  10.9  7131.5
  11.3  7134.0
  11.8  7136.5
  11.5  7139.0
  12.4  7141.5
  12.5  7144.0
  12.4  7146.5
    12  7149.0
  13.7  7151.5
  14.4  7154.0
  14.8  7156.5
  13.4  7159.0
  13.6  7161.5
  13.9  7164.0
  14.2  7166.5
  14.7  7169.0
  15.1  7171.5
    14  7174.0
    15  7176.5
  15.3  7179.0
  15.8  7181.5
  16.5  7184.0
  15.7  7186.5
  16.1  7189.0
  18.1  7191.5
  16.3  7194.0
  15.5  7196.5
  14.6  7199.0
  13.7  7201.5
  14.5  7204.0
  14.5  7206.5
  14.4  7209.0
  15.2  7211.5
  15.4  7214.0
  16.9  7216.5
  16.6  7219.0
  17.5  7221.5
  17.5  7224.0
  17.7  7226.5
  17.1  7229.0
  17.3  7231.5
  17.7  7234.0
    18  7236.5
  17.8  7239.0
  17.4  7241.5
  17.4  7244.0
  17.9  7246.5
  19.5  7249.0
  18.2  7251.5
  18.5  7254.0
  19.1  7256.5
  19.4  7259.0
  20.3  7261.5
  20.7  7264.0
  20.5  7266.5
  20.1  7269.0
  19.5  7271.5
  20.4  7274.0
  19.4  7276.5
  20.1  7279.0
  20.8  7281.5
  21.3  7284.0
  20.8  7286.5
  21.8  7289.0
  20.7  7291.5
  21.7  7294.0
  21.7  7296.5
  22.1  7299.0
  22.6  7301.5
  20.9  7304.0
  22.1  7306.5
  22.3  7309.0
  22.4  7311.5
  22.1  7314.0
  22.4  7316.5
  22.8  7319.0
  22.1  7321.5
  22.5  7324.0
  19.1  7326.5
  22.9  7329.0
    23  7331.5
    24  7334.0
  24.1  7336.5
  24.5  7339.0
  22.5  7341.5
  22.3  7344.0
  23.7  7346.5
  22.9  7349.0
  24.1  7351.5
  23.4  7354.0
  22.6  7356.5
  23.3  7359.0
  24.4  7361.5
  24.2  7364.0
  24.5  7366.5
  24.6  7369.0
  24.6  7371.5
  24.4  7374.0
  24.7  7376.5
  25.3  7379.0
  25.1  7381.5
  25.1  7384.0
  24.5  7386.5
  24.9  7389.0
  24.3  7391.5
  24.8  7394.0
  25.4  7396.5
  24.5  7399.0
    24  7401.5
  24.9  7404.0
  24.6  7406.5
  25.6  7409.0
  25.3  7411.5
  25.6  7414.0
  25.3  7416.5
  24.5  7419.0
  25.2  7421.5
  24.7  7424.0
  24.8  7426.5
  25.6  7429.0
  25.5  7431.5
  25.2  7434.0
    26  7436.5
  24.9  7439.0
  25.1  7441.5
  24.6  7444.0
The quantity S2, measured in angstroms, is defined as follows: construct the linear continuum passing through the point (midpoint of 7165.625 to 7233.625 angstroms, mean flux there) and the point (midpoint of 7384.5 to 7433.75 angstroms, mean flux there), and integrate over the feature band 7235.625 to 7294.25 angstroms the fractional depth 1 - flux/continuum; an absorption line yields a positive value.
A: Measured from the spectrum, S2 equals -3.0 angstroms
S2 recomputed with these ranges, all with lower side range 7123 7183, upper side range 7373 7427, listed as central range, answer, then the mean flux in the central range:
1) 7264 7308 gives -3.2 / 21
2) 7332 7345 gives -0.9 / 23.5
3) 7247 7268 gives -1.4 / 19.5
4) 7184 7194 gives -1.0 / 16.6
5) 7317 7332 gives -0.5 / 22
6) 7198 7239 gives 0.5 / 16.2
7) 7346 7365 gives -0.6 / 23.6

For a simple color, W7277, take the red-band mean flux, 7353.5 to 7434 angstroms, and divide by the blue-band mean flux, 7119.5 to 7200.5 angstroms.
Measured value 1.8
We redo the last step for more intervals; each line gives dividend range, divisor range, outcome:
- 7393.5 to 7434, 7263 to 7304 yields 1.20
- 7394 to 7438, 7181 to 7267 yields 1.47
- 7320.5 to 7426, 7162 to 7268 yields 1.44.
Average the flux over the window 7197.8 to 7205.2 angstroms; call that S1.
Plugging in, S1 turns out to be 14.3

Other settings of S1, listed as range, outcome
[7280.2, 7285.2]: 21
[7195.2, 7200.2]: 15.1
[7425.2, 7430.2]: 25.2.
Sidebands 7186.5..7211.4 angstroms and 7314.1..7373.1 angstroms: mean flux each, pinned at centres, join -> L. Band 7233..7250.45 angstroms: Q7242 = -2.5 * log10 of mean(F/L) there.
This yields -0.02 mag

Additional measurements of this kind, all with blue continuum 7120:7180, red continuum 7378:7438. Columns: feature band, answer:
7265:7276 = -0.07 mag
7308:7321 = -0.08 mag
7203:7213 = 0.09 mag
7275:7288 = -0.06 mag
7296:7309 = -0.09 mag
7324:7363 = -0.05 mag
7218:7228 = -0.04 mag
